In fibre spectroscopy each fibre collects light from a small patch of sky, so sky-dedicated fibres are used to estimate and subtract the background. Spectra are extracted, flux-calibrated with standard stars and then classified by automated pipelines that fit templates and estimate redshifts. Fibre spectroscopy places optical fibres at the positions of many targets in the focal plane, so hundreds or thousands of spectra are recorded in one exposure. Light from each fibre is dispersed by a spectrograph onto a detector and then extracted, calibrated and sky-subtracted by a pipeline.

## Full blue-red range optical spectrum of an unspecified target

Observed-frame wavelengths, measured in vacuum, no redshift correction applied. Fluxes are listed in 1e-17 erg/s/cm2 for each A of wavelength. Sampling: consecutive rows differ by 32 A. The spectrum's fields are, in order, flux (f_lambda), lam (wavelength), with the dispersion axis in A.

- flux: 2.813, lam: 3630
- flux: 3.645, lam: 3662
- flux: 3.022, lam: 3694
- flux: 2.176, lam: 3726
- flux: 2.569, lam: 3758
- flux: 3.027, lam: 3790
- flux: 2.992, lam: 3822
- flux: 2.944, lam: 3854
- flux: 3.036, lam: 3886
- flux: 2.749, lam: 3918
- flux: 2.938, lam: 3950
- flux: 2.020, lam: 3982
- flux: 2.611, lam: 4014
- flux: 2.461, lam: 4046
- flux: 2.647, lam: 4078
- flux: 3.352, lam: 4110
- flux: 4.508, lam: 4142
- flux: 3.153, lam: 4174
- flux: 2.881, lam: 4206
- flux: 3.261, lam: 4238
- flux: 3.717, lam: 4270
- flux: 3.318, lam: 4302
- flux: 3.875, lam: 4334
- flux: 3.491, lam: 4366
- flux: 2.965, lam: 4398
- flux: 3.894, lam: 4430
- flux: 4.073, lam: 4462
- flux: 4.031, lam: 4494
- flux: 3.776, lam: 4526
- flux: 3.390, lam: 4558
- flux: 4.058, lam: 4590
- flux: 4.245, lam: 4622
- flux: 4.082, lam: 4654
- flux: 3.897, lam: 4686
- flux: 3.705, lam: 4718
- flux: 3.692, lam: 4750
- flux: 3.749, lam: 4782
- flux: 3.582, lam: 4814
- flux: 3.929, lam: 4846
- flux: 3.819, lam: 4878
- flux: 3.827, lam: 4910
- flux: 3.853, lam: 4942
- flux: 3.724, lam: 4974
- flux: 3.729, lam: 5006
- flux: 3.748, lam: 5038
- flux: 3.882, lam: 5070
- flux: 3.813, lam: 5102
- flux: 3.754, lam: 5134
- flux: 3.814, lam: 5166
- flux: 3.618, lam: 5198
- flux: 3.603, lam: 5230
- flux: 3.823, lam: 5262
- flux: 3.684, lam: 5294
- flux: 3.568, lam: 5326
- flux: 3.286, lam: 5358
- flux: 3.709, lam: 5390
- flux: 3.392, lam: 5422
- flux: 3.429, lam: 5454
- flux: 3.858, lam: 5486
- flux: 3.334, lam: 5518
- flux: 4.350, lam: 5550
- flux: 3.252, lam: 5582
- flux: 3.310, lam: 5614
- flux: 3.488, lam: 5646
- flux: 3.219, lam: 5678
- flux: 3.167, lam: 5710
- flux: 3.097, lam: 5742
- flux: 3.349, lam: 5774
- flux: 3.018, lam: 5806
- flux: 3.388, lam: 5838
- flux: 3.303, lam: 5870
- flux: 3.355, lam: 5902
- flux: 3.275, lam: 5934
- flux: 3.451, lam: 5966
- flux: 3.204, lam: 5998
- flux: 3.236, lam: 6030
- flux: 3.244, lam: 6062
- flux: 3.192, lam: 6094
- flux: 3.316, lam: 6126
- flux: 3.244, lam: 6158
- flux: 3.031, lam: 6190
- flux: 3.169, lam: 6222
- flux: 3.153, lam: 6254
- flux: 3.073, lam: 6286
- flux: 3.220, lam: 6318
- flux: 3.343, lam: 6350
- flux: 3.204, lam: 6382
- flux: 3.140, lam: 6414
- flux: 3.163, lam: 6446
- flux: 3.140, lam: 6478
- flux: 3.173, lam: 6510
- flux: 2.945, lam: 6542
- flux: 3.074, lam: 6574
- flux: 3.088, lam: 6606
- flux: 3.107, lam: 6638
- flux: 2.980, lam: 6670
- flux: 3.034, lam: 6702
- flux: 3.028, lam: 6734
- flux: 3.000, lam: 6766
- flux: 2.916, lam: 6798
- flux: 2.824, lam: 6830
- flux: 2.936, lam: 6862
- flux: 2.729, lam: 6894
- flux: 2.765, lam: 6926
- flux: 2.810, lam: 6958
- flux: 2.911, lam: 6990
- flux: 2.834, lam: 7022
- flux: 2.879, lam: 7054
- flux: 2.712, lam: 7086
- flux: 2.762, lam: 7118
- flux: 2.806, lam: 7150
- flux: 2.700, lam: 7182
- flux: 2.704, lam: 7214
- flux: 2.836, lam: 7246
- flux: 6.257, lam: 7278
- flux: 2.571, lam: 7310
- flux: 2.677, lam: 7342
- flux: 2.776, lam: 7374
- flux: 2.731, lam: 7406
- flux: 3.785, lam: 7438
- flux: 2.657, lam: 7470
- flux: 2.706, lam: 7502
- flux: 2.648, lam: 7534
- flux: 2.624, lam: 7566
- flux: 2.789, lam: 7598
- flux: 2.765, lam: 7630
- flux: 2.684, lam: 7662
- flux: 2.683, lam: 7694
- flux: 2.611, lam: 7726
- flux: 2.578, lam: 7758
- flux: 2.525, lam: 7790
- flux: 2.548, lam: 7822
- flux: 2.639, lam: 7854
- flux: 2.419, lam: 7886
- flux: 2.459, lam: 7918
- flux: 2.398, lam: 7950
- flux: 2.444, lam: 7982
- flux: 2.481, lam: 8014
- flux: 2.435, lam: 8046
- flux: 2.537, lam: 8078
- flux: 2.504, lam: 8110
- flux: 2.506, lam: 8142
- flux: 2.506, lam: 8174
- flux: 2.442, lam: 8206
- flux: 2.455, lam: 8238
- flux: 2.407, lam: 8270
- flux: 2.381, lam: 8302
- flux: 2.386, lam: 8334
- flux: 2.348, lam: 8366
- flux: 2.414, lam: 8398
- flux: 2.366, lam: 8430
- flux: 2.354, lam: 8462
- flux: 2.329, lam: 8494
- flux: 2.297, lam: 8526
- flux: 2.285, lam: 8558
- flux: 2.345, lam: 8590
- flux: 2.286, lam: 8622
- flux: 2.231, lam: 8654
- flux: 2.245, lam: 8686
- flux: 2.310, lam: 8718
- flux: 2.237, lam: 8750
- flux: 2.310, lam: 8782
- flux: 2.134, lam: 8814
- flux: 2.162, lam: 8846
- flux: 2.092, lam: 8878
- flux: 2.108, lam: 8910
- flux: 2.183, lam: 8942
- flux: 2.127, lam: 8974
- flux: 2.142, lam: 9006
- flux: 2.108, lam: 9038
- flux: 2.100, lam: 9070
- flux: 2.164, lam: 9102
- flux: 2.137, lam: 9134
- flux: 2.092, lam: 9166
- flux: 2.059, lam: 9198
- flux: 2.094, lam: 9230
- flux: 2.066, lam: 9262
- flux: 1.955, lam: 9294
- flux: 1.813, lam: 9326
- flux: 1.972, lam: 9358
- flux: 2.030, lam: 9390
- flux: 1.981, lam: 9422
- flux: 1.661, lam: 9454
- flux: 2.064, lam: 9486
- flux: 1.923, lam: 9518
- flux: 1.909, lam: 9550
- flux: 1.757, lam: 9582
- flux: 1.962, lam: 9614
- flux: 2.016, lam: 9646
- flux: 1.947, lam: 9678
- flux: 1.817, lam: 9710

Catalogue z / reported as 0.11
